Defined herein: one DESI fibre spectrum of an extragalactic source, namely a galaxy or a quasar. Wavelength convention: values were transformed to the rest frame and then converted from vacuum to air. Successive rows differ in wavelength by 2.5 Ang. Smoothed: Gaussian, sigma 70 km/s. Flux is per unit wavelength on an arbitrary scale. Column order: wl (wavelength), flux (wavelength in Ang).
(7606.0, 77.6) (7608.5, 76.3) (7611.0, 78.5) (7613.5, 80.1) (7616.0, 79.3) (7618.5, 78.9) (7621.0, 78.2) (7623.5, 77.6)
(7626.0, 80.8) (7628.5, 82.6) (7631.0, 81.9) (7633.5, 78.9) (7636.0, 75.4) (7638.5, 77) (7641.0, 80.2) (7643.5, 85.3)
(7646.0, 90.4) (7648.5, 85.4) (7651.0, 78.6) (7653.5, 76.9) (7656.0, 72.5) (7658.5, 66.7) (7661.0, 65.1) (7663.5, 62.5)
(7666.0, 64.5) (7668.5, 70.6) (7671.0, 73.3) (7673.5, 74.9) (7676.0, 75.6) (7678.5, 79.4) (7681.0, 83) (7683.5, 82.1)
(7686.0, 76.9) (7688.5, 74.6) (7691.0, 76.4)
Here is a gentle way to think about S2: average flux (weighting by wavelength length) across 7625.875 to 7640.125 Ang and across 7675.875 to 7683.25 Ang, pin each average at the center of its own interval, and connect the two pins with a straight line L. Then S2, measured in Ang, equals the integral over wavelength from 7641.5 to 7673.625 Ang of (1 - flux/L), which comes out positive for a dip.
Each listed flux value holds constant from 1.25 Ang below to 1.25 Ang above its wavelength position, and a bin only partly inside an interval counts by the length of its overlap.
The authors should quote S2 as 2.2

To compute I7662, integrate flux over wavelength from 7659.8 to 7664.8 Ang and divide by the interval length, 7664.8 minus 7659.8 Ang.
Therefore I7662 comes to 63.8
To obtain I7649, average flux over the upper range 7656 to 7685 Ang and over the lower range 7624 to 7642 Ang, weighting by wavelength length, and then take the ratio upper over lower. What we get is 0.91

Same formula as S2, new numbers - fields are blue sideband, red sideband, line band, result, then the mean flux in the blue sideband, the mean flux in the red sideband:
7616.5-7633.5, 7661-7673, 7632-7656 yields -2.0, 79.9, 67.9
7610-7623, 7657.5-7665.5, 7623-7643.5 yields -1.7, 78.9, 64.7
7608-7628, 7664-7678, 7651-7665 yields 0.8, 78.9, 71.7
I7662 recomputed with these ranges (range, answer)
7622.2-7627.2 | 79.2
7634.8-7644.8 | 79.6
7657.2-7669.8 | 65.9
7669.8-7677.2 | 74.6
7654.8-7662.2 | 68.1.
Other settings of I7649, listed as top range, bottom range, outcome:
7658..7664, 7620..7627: 0.82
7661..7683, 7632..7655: 0.90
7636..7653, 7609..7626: 1.04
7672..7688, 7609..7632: 0.98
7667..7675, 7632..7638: 0.94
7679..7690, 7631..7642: 1.01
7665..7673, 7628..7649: 0.86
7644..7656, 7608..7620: 1.04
